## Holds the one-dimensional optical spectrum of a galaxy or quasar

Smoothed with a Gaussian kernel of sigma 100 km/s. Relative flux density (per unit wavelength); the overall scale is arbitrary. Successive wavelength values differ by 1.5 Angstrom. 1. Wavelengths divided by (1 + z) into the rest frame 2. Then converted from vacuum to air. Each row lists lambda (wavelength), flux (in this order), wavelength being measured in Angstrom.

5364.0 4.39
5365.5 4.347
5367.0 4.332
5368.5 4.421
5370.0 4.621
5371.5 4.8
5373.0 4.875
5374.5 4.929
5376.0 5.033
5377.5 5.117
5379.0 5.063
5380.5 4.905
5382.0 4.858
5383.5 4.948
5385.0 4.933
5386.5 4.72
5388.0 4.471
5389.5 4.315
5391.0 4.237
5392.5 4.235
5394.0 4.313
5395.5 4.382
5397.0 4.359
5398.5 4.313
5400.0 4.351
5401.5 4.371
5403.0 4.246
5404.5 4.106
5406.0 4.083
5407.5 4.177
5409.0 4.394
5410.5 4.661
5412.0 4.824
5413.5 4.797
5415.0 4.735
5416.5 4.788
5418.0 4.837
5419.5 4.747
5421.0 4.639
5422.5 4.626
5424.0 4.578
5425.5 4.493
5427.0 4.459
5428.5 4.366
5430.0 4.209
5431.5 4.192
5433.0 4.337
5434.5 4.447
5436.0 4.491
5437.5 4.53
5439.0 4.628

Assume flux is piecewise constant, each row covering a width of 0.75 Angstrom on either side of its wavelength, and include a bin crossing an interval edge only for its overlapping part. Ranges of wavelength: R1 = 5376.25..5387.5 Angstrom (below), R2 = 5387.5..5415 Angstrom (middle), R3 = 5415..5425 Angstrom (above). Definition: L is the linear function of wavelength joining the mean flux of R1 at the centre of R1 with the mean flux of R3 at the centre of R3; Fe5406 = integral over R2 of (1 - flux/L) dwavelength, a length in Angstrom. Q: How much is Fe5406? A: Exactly 2.5 Angstrom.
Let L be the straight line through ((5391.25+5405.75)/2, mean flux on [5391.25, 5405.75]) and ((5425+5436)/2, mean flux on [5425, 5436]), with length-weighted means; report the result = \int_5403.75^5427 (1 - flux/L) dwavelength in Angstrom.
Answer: -1.3 Angstrom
